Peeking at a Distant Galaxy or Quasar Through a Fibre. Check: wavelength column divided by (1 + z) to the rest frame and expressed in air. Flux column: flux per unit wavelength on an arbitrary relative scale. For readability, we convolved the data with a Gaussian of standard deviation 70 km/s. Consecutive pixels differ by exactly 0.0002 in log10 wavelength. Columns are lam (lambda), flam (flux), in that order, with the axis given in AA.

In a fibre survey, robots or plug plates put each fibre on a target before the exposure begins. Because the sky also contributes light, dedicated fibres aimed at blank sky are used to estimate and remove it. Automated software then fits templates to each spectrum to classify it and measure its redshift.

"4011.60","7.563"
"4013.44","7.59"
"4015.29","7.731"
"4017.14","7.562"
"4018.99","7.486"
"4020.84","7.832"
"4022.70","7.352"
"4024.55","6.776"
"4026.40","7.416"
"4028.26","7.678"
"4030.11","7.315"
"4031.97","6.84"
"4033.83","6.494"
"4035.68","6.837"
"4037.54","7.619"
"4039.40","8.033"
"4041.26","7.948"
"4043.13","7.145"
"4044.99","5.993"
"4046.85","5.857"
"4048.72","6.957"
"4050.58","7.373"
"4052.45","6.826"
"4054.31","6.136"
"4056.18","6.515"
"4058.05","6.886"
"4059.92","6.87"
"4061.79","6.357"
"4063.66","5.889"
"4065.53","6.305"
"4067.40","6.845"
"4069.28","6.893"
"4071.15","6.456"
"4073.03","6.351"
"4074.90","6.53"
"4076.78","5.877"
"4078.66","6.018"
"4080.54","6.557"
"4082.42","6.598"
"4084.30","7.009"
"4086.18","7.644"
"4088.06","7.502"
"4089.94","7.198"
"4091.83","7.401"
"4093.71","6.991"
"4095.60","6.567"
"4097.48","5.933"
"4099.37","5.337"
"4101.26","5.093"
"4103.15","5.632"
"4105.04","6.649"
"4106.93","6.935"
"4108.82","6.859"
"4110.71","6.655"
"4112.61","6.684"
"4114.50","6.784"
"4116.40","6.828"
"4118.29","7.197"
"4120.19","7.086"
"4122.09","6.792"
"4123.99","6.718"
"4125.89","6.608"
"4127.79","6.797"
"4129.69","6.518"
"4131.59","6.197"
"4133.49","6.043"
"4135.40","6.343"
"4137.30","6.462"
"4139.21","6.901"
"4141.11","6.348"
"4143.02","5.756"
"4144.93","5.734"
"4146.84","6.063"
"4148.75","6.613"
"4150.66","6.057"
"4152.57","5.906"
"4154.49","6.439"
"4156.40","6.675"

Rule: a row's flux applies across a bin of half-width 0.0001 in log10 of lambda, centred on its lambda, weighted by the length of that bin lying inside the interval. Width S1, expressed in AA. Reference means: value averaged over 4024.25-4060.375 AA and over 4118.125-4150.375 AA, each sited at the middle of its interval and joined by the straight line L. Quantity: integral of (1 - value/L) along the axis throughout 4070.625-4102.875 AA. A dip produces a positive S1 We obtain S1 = 1.0 AA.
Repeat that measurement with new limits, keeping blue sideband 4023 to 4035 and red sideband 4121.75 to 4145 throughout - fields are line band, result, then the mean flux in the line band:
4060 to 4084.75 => 1.4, 6.44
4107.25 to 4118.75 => -0.5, 6.83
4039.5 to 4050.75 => 0.1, 6.93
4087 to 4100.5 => 0.0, 6.69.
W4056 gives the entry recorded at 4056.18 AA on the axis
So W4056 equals 6.515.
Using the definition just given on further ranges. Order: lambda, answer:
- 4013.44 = 7.59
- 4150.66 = 6.057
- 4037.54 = 7.619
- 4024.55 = 6.776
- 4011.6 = 7.563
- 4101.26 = 5.093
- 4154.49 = 6.439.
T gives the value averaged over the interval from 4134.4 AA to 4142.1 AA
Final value 6.51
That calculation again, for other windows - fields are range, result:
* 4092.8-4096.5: 6.77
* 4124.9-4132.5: 6.54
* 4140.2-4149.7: 6.1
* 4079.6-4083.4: 6.58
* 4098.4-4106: 5.68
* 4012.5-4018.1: 7.64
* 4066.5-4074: 6.63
